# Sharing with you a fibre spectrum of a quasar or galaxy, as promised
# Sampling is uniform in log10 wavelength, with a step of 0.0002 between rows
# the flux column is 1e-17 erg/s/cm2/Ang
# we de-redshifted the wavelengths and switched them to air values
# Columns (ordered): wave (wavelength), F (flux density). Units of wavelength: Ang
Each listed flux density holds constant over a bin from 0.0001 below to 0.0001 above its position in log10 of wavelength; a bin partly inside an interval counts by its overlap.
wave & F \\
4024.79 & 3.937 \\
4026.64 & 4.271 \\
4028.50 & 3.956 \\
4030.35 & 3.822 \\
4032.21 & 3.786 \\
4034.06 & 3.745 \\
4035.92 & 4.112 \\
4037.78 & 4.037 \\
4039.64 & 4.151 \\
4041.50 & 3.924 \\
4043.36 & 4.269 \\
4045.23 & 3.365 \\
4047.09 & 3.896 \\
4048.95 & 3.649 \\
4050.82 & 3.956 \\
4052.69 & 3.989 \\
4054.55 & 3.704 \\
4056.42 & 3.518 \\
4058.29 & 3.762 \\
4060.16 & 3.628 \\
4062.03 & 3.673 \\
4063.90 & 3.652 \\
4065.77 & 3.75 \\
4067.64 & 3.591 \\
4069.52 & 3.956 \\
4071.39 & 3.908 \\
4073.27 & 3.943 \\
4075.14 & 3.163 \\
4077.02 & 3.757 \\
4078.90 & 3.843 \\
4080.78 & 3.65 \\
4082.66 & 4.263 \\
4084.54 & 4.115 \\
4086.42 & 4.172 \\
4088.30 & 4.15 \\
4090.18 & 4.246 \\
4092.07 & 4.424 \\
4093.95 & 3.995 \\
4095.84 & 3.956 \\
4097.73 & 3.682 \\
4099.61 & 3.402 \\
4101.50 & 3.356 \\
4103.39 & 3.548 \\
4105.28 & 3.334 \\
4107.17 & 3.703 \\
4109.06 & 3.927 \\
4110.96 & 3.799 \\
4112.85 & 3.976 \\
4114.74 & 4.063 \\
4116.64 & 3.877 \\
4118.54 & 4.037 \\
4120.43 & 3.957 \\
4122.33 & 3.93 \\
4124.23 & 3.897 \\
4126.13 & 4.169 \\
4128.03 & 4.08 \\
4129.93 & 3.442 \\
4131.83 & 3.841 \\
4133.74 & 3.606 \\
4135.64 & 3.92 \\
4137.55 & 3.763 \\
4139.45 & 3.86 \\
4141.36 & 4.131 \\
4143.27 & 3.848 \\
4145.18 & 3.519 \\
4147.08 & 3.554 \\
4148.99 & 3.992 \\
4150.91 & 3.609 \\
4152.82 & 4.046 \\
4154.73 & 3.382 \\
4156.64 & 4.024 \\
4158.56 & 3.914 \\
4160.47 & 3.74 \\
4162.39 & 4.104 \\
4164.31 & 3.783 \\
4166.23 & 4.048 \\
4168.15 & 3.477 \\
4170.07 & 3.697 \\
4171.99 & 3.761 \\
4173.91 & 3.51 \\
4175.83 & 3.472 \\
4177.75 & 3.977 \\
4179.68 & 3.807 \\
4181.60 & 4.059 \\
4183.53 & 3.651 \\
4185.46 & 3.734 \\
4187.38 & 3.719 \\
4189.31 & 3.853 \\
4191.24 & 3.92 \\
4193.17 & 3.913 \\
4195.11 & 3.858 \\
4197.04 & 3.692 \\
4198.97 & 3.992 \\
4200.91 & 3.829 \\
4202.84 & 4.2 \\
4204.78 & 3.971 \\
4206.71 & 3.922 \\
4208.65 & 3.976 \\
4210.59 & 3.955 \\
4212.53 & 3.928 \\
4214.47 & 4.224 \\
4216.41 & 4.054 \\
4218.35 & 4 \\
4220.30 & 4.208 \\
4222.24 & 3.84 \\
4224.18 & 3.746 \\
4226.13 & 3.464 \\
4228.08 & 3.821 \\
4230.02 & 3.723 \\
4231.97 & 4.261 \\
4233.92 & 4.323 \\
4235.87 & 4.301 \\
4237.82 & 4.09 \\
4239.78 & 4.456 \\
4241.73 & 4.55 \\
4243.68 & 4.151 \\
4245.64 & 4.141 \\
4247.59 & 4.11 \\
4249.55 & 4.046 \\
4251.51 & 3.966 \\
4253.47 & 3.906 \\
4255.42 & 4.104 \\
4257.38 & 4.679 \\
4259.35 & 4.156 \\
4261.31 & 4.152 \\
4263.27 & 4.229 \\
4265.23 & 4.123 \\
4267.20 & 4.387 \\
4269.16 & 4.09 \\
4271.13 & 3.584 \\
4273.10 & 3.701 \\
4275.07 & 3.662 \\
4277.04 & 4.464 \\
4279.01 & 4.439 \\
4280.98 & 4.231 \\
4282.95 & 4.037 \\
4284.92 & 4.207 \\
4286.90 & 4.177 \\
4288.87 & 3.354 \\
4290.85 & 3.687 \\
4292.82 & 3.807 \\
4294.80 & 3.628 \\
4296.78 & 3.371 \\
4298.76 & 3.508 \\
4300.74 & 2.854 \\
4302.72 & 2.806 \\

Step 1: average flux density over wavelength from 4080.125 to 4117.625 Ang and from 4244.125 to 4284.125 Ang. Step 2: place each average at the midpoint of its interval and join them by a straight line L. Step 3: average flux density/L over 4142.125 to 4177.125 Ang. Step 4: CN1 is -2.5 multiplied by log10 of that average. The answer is 0.06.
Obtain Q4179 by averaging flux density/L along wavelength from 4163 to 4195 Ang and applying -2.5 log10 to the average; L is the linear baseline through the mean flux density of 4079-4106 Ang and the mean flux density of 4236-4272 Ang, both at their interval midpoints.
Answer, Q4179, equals 0.07 mag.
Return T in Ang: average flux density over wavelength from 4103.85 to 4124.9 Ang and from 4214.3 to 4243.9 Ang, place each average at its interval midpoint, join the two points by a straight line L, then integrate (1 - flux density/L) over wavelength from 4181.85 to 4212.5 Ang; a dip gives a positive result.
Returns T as 1.0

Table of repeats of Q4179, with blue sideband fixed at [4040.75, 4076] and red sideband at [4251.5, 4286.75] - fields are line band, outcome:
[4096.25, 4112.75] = 0.06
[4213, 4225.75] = 0.01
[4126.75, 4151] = 0.03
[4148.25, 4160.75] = 0.03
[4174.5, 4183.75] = 0.05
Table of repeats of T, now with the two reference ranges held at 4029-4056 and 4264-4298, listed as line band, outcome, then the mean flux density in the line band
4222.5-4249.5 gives -1.06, 4.08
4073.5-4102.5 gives 0.09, 3.88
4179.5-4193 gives 0.30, 3.83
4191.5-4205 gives -0.01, 3.92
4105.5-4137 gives 0.20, 3.87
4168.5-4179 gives 0.64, 3.68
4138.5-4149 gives 0.28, 3.8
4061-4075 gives 0.51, 3.75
